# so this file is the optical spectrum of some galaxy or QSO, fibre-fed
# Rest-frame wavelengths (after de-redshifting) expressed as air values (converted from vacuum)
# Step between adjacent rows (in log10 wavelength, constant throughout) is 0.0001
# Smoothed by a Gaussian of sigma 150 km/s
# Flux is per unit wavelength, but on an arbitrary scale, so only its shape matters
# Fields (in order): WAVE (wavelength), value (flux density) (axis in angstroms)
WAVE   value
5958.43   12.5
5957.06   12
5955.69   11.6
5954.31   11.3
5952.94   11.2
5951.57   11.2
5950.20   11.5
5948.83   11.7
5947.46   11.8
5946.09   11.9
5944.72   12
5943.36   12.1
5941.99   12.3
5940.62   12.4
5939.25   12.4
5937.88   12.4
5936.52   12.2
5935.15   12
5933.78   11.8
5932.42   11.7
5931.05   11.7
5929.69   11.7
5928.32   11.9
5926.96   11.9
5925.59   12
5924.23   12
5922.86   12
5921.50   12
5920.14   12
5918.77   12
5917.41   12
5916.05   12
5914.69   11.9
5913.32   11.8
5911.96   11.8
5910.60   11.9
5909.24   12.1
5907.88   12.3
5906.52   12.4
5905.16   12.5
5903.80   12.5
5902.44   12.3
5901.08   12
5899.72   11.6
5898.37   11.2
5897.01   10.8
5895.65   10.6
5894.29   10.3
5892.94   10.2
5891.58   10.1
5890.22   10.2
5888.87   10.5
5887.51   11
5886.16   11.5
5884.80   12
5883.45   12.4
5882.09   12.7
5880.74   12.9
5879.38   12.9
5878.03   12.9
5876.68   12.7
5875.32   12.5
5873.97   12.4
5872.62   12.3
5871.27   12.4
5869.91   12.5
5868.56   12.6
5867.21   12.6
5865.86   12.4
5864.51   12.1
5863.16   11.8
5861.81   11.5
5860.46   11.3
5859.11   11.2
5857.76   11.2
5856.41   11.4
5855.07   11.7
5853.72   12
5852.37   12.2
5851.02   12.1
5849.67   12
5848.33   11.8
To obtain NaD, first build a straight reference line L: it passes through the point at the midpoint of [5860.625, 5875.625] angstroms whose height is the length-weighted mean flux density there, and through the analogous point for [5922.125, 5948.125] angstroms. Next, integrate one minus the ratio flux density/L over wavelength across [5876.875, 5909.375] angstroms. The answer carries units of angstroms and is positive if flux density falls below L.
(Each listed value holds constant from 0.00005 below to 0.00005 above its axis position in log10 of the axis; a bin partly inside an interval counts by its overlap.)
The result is 1.3 angstroms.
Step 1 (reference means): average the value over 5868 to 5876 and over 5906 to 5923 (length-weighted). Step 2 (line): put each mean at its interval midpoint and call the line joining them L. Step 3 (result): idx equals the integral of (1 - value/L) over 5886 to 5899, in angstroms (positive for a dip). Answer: 1.73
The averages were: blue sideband 12.4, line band 10.6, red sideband 12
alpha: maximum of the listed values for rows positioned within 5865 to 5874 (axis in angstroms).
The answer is 12.6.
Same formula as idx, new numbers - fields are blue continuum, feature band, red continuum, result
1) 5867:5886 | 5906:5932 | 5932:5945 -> 0.6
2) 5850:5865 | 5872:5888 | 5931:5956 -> -0.9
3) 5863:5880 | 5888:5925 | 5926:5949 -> 1.9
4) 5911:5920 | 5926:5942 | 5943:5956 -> -0.4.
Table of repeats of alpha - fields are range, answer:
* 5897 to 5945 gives 12.5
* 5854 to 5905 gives 12.9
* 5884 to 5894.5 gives 12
